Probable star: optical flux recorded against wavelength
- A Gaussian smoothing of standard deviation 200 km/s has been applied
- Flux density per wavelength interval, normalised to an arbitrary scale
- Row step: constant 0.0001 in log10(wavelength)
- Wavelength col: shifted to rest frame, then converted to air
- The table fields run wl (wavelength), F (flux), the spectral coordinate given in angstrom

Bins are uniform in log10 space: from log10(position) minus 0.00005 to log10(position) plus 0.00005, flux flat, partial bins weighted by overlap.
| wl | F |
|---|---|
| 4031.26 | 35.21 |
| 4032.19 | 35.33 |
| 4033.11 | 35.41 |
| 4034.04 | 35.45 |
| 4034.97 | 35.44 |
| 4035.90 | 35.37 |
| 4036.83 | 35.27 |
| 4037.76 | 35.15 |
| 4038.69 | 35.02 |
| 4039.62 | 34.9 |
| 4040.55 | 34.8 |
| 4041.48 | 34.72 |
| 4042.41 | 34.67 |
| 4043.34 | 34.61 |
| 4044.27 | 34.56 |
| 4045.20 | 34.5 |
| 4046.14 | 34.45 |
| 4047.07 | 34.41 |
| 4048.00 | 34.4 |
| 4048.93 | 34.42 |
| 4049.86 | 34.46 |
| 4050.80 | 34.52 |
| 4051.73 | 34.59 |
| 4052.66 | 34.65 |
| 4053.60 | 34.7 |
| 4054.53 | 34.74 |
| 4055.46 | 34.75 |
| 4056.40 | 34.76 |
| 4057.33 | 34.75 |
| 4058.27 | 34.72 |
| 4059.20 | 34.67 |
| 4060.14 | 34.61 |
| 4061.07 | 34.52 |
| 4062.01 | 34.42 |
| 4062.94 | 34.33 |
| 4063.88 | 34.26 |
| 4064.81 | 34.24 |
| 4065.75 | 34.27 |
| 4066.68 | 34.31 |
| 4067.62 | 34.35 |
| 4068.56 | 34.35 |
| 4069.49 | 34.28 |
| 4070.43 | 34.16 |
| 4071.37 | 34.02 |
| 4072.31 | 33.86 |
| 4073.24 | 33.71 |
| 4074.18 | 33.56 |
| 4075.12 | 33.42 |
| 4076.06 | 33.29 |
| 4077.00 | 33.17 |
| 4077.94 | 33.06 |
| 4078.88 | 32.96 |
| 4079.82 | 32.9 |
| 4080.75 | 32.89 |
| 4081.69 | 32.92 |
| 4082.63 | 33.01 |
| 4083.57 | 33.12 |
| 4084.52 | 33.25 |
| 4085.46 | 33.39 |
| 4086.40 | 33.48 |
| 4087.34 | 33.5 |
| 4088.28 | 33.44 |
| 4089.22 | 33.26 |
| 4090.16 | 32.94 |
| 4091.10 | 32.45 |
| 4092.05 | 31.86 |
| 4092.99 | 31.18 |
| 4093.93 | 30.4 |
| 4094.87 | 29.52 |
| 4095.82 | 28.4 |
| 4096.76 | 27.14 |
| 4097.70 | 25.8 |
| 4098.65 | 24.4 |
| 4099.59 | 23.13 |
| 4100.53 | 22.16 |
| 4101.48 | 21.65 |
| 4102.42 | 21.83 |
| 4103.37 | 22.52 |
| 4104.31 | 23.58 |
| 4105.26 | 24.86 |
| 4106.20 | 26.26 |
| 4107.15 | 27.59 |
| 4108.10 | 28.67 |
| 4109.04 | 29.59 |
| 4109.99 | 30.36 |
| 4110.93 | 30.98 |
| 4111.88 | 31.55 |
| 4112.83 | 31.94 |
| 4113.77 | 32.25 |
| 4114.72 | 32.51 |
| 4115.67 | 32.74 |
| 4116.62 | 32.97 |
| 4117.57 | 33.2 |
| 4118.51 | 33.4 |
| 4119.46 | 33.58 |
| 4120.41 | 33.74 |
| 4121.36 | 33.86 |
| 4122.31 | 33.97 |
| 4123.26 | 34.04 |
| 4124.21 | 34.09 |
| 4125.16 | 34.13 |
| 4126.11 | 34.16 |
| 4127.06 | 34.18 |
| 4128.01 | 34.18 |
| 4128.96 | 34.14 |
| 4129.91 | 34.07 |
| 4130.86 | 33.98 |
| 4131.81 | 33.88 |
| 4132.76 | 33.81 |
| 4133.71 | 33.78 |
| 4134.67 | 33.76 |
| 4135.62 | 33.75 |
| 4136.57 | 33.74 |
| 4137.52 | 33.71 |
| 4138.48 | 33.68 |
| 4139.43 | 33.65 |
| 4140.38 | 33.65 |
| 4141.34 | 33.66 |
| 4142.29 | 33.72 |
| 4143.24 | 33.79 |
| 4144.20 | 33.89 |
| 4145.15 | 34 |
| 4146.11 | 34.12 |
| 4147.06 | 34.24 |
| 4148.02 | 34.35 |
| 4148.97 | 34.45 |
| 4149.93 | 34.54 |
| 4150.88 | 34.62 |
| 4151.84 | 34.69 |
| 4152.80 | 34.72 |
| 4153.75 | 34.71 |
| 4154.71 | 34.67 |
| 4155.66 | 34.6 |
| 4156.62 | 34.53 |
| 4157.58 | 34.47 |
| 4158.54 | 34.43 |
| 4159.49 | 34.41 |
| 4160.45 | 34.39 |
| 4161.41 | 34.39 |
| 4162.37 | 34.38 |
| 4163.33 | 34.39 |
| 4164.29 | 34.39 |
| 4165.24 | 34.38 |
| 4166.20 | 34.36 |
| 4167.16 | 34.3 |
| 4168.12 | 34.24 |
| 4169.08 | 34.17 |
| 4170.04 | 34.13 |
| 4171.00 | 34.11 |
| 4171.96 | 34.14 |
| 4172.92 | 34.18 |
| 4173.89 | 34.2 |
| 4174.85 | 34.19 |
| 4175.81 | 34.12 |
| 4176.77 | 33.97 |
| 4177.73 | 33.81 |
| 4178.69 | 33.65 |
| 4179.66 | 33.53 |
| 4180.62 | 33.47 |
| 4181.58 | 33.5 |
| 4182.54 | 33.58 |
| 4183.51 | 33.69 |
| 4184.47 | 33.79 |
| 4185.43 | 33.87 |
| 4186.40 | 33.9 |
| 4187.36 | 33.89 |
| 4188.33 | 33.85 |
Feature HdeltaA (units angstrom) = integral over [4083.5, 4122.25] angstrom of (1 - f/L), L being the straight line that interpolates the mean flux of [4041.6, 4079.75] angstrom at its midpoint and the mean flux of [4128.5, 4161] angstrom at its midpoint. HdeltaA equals 4.9 angstrom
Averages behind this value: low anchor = 34.2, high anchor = 34.1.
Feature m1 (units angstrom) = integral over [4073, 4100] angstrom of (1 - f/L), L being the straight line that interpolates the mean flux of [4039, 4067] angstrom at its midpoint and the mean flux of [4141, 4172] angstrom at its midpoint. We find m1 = 2.3 angstrom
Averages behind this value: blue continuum 34.6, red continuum 34.3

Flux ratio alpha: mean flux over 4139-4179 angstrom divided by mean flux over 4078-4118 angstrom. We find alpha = 1.15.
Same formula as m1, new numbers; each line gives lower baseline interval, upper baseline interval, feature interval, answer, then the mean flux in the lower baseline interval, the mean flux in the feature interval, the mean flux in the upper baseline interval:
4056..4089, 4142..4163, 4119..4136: 0.1 angstrom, 33.8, 33.9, 34.4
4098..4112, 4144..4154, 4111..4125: -2.3 angstrom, 25.8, 33.1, 34.4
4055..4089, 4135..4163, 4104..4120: 1.7 angstrom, 33.8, 30.4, 34.2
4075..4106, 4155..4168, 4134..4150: -0.4 angstrom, 29.8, 33.9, 34.4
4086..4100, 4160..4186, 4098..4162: -0.3 angstrom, 30.1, 32.1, 34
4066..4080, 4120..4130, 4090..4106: 3.5 angstrom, 33.7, 26.6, 34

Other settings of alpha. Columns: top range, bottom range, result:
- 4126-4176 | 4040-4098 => 1.02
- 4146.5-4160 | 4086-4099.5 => 1.14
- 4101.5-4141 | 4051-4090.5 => 0.94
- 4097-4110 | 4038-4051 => 0.72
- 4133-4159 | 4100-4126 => 1.14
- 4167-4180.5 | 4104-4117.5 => 1.14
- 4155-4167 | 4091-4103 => 1.29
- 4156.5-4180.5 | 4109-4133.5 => 1.03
